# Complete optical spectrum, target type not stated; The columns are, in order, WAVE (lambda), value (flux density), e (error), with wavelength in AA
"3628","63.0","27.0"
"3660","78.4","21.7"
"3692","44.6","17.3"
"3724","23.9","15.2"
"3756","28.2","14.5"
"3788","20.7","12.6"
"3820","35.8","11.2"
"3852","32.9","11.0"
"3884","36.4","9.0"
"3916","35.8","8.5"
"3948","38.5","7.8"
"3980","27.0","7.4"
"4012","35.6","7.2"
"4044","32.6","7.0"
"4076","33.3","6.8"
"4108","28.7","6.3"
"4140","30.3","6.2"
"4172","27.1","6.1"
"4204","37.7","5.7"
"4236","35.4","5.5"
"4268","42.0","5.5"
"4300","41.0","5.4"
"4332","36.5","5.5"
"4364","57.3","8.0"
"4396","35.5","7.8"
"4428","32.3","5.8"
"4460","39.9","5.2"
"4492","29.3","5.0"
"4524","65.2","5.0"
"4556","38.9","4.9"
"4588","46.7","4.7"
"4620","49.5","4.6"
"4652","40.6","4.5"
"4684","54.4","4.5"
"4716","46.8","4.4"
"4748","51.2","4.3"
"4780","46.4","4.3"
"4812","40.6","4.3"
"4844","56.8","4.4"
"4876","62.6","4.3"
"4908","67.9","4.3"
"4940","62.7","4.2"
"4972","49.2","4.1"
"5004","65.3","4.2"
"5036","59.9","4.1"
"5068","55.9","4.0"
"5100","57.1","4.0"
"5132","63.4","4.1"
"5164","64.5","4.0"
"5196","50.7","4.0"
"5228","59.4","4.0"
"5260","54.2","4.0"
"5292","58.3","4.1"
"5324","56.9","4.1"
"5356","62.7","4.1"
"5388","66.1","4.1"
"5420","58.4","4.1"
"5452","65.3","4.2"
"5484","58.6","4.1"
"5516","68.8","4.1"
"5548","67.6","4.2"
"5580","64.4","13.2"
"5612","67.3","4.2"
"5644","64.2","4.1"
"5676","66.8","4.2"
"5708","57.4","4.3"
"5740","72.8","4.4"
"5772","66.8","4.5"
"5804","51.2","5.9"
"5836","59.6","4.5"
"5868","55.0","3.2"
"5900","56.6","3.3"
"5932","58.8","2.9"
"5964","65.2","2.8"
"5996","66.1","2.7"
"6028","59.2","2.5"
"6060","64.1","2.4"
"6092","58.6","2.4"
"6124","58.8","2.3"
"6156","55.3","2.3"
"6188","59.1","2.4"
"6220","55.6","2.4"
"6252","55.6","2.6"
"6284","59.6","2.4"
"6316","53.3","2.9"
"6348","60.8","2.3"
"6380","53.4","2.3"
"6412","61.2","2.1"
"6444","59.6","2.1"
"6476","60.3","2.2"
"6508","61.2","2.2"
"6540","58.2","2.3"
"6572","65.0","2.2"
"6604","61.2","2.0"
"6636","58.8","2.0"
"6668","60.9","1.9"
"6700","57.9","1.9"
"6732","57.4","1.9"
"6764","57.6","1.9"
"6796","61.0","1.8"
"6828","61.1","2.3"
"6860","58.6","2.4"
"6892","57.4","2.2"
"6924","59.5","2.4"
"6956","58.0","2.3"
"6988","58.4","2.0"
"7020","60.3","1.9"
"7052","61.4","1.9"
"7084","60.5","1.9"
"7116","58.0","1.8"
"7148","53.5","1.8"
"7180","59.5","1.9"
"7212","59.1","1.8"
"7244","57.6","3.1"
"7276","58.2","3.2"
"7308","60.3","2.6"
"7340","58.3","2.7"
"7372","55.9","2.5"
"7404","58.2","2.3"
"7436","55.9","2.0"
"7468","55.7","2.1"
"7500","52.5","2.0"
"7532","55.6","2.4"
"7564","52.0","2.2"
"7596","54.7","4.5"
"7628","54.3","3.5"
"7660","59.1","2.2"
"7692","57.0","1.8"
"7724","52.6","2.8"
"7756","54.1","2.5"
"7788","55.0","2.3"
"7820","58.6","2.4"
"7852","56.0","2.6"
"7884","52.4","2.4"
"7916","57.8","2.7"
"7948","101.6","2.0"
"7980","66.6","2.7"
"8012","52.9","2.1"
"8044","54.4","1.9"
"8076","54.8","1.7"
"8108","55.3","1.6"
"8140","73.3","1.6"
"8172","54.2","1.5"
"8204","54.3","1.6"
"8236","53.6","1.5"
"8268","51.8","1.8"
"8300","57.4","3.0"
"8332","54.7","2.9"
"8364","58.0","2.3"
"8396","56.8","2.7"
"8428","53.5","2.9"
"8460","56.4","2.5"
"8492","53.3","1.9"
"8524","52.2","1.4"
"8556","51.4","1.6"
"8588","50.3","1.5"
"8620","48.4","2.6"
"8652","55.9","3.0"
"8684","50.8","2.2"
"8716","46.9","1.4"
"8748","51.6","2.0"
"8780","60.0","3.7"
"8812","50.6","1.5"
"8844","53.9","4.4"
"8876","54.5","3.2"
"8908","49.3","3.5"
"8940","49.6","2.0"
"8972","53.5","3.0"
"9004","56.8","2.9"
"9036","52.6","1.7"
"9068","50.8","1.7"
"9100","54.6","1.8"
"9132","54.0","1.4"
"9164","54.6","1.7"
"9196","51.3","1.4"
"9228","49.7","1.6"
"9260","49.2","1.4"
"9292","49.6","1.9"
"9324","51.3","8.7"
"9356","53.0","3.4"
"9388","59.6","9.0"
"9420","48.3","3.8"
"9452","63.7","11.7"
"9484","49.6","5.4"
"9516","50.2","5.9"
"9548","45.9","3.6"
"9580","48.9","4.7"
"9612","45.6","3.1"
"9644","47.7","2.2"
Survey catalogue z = 0.21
